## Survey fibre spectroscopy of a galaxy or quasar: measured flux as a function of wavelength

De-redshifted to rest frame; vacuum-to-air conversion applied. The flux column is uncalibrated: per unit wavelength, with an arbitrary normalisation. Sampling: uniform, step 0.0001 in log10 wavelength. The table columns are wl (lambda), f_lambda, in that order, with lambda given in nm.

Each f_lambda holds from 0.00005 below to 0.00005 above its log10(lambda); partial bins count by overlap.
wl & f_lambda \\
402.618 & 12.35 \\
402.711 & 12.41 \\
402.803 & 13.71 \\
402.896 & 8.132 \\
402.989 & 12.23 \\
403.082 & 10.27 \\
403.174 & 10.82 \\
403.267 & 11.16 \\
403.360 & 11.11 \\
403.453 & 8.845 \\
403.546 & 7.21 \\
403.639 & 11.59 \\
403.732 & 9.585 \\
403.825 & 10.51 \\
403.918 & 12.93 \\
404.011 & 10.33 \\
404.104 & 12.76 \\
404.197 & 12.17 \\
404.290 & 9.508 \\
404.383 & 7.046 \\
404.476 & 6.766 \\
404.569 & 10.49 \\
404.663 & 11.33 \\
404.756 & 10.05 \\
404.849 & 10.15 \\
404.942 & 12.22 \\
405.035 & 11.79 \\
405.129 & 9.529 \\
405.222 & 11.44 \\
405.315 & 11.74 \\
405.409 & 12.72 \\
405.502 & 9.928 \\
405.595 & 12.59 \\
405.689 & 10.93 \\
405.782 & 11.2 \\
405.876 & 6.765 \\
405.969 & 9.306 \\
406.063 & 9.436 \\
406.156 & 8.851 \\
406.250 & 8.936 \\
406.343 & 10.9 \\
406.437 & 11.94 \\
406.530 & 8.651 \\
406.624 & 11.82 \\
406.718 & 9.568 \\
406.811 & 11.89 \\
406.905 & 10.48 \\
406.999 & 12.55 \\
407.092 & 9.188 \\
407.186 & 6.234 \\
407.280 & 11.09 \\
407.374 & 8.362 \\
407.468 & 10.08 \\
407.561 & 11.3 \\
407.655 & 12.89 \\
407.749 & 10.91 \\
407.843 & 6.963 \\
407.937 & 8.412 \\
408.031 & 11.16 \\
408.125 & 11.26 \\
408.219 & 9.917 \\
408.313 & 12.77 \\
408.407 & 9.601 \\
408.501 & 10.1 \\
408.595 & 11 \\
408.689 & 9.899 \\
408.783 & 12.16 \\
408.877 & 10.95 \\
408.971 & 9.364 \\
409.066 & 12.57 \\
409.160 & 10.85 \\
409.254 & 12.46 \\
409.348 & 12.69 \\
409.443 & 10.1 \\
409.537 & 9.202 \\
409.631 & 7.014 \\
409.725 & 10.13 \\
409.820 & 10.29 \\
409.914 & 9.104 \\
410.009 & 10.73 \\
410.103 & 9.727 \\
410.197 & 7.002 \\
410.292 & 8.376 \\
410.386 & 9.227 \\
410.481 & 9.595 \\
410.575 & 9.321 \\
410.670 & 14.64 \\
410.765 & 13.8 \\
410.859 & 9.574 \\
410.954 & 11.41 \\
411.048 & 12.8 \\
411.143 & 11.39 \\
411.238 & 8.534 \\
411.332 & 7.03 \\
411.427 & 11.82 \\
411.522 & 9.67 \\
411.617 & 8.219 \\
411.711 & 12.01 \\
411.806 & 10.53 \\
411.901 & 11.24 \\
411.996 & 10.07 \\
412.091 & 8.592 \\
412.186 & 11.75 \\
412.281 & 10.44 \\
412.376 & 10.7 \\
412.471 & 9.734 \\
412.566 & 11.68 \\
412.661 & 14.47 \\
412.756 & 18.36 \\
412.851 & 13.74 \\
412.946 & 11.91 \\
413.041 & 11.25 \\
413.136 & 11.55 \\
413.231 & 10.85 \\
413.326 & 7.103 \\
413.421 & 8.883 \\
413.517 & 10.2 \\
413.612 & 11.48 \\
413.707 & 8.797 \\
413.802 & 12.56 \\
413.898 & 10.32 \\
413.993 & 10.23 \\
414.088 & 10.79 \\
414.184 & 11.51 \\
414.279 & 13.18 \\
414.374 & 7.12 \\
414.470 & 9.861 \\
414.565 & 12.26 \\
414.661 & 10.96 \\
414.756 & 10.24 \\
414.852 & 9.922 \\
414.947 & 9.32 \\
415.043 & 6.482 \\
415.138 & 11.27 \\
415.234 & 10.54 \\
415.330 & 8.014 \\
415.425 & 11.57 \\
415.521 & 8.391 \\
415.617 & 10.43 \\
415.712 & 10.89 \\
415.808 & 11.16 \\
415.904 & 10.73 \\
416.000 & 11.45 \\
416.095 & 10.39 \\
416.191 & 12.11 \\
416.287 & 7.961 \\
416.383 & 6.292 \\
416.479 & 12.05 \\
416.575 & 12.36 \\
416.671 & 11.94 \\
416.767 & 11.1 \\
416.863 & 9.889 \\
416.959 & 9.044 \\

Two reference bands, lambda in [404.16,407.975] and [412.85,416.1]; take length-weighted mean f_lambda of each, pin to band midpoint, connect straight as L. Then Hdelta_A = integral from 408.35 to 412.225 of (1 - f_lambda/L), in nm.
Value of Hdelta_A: -0.02 nm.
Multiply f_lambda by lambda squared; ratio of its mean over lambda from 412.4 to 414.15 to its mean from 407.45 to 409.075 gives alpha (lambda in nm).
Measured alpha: 1.09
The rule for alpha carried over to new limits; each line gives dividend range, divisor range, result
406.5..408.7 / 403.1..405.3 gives 1.00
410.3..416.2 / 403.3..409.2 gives 1.06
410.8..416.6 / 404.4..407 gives 1.06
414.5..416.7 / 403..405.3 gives 1.04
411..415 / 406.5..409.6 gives 1.05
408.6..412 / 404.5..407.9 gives 1.02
